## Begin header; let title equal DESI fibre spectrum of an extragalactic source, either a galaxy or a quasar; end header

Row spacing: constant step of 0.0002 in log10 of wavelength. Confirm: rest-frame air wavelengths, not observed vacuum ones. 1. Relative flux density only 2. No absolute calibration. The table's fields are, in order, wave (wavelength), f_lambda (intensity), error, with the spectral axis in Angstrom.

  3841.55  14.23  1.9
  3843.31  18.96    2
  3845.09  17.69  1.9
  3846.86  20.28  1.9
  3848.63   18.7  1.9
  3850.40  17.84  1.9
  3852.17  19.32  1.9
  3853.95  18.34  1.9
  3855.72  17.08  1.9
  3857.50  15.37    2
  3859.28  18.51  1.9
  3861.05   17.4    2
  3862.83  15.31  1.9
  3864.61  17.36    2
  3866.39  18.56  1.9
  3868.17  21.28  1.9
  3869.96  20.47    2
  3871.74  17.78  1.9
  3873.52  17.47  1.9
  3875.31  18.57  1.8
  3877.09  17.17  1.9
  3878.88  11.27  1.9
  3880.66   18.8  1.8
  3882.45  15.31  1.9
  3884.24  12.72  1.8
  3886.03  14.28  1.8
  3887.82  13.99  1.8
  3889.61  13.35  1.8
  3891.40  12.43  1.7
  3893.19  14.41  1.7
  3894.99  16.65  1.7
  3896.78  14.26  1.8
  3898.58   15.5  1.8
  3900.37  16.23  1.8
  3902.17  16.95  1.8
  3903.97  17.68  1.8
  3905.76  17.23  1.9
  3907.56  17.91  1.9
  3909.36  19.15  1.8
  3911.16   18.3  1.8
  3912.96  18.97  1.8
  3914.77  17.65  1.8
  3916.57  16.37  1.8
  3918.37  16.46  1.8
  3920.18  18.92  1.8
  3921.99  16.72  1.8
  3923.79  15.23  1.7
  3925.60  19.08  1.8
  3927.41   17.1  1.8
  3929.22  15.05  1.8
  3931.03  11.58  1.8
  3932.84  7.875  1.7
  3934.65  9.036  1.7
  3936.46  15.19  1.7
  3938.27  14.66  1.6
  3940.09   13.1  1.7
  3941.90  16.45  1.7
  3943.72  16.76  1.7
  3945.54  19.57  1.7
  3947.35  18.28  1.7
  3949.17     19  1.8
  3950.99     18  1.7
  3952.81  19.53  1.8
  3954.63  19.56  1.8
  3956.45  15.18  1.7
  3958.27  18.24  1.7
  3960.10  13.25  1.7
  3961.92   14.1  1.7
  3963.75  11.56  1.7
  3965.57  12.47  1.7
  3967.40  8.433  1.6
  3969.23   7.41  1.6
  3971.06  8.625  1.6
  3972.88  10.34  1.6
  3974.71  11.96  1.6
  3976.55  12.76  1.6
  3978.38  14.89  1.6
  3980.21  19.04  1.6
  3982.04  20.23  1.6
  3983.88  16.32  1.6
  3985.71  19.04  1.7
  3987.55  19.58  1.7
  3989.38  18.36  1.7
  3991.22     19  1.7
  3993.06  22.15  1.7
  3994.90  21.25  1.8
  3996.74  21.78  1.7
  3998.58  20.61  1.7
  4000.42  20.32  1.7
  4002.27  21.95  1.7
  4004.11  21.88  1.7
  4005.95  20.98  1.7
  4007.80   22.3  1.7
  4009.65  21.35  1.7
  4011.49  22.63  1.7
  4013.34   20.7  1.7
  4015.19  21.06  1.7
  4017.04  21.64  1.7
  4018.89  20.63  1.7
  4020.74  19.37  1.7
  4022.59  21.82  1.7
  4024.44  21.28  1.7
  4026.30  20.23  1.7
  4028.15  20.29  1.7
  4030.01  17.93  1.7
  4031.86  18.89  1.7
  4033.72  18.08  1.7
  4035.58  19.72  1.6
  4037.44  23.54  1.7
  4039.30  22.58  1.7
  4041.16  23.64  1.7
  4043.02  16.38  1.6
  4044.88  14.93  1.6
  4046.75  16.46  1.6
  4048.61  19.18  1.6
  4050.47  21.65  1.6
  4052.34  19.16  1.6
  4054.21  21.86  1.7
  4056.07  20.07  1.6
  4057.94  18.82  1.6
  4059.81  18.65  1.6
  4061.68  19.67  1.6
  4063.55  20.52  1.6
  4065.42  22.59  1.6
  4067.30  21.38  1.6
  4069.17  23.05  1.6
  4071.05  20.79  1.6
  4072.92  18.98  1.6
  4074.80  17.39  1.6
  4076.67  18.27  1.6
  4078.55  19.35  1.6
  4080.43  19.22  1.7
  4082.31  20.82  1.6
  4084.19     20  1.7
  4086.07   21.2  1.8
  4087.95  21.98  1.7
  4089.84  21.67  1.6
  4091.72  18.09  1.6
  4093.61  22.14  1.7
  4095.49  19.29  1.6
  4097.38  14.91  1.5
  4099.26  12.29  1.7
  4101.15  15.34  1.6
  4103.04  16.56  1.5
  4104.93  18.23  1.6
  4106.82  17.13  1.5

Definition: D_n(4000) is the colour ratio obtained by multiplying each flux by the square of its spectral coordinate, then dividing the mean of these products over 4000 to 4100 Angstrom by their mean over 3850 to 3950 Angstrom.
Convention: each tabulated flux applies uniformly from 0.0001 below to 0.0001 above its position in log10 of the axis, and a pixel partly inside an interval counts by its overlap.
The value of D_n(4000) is 1.32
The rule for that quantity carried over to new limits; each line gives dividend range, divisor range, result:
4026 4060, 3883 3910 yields 1.36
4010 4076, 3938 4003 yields 1.27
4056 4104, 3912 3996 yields 1.30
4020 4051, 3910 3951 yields 1.30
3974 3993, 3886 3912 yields 1.14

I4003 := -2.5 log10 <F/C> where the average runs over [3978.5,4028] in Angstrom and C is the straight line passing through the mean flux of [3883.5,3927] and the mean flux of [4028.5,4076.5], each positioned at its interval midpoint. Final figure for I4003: -0.10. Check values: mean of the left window 16.3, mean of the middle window 20.5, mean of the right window 19.8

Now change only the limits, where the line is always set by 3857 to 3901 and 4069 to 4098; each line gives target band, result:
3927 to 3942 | 0.30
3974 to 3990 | 0.07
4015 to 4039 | -0.09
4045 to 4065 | -0.01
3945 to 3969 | 0.12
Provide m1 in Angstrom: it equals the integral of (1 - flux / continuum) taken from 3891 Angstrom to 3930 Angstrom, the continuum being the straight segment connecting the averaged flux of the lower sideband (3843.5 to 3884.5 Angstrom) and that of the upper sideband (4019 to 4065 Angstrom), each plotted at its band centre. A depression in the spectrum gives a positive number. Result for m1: 3.0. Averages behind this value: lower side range 17.6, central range 16.8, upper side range 19.8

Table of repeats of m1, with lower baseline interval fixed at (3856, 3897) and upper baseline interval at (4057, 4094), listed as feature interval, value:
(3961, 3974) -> 5.48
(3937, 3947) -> 0.77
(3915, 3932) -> 0.86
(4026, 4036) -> 0.11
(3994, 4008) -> -1.96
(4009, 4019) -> -1.27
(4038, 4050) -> 0.28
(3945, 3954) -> -0.60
